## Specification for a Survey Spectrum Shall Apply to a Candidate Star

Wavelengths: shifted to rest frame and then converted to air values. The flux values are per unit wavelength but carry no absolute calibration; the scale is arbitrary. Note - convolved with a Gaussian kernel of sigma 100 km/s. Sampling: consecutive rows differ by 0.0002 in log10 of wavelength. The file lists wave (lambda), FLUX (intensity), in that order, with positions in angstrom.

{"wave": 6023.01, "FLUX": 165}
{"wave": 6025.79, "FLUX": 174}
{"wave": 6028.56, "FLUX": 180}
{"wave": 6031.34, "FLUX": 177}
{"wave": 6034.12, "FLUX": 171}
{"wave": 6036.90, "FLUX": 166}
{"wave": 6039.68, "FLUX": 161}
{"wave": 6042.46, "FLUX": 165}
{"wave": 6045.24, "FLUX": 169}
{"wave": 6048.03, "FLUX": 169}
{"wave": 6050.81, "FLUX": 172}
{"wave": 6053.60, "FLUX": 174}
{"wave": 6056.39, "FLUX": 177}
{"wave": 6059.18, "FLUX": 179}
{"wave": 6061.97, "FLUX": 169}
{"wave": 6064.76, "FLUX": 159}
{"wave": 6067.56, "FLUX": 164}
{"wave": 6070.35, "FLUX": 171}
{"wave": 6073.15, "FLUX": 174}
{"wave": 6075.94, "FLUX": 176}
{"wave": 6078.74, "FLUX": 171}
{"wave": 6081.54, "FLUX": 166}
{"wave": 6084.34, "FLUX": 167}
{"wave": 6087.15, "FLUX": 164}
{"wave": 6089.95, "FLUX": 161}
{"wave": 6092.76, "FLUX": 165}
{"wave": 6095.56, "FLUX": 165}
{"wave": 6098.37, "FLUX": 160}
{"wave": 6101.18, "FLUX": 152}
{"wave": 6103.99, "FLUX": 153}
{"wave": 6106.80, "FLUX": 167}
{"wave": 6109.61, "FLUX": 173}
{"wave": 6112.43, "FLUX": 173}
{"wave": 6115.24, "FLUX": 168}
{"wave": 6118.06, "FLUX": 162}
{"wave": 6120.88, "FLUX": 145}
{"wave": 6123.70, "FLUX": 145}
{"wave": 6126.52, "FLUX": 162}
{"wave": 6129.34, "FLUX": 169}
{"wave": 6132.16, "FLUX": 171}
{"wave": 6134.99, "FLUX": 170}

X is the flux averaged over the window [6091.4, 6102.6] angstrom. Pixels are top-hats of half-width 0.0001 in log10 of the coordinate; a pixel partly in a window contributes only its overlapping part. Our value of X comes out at 161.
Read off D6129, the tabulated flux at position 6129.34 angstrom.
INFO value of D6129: 169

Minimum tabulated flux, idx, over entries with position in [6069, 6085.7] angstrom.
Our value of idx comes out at 166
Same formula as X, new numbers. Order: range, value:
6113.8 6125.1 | 155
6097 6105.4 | 155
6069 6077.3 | 174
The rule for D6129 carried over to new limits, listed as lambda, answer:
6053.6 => 174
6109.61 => 173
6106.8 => 167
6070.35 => 171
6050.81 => 172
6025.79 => 174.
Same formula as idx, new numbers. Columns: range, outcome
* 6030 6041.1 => 161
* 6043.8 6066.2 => 159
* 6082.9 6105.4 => 152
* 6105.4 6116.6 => 167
